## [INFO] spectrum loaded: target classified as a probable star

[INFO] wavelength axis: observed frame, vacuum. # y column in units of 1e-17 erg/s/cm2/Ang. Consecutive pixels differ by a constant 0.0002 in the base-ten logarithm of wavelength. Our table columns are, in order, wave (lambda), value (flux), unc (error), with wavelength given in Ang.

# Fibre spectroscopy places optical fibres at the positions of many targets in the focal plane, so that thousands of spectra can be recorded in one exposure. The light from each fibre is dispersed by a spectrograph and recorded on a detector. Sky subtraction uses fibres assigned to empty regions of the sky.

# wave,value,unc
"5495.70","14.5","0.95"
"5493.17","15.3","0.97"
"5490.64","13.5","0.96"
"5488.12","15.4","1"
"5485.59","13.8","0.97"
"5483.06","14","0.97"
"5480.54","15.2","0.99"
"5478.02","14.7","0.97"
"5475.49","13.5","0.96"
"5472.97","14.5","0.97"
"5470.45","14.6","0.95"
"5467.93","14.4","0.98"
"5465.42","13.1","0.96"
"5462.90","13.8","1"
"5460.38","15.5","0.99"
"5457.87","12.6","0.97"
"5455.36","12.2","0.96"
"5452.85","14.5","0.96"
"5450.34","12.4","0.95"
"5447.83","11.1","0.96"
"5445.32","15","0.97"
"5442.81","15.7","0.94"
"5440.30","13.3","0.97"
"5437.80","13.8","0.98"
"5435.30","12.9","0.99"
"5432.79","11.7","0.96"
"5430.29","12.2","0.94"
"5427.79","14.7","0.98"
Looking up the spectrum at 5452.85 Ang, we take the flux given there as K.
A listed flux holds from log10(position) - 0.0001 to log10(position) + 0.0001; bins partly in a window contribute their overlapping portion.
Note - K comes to 14.5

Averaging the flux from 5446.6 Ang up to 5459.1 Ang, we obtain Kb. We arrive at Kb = 12.6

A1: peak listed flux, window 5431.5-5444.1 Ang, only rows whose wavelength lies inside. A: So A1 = 15.7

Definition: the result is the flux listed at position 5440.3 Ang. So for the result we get 13.3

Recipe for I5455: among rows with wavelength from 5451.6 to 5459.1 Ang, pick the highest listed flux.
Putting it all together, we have 14.5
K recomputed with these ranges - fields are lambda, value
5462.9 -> 13.8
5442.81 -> 15.7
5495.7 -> 14.5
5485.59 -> 13.8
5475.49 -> 13.5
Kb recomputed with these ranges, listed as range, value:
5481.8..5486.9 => 13.9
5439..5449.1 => 13.8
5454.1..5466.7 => 13.5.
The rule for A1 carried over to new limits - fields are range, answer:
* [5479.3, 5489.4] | 15.4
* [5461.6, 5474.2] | 14.6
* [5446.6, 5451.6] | 12.4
